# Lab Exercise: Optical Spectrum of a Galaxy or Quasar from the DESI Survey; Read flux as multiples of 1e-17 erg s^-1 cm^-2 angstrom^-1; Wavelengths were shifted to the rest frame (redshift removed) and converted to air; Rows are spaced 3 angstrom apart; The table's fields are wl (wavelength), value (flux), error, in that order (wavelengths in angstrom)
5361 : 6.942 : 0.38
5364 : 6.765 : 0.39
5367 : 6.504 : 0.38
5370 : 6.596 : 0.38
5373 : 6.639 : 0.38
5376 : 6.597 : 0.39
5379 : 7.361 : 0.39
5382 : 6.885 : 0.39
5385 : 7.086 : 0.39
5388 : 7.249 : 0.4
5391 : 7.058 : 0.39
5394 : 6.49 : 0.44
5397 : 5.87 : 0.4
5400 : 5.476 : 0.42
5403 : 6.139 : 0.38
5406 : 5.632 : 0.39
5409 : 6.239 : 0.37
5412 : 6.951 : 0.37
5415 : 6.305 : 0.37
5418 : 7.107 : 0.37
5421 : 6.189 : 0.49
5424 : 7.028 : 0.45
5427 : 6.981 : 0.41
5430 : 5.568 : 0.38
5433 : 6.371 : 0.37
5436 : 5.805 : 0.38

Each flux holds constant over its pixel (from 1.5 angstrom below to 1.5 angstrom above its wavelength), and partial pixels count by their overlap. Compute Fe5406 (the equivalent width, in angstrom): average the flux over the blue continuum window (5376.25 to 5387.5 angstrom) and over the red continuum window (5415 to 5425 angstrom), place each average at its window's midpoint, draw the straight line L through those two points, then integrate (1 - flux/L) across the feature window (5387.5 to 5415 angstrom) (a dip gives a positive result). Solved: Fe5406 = 2.27 angstrom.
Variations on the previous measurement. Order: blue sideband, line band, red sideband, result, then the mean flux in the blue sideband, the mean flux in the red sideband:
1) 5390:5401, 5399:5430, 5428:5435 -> -1.3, 6.22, 6.03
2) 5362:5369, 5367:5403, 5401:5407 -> -2.2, 6.65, 5.87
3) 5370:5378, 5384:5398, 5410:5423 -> -0.2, 6.66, 6.64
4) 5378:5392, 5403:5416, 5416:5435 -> 0.9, 7.12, 6.52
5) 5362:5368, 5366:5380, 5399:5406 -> -0.5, 6.67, 5.79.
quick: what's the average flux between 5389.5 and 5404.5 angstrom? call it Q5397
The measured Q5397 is 6.21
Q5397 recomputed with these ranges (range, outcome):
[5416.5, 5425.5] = 6.77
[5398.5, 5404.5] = 5.81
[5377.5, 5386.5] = 7.11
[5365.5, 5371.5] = 6.55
